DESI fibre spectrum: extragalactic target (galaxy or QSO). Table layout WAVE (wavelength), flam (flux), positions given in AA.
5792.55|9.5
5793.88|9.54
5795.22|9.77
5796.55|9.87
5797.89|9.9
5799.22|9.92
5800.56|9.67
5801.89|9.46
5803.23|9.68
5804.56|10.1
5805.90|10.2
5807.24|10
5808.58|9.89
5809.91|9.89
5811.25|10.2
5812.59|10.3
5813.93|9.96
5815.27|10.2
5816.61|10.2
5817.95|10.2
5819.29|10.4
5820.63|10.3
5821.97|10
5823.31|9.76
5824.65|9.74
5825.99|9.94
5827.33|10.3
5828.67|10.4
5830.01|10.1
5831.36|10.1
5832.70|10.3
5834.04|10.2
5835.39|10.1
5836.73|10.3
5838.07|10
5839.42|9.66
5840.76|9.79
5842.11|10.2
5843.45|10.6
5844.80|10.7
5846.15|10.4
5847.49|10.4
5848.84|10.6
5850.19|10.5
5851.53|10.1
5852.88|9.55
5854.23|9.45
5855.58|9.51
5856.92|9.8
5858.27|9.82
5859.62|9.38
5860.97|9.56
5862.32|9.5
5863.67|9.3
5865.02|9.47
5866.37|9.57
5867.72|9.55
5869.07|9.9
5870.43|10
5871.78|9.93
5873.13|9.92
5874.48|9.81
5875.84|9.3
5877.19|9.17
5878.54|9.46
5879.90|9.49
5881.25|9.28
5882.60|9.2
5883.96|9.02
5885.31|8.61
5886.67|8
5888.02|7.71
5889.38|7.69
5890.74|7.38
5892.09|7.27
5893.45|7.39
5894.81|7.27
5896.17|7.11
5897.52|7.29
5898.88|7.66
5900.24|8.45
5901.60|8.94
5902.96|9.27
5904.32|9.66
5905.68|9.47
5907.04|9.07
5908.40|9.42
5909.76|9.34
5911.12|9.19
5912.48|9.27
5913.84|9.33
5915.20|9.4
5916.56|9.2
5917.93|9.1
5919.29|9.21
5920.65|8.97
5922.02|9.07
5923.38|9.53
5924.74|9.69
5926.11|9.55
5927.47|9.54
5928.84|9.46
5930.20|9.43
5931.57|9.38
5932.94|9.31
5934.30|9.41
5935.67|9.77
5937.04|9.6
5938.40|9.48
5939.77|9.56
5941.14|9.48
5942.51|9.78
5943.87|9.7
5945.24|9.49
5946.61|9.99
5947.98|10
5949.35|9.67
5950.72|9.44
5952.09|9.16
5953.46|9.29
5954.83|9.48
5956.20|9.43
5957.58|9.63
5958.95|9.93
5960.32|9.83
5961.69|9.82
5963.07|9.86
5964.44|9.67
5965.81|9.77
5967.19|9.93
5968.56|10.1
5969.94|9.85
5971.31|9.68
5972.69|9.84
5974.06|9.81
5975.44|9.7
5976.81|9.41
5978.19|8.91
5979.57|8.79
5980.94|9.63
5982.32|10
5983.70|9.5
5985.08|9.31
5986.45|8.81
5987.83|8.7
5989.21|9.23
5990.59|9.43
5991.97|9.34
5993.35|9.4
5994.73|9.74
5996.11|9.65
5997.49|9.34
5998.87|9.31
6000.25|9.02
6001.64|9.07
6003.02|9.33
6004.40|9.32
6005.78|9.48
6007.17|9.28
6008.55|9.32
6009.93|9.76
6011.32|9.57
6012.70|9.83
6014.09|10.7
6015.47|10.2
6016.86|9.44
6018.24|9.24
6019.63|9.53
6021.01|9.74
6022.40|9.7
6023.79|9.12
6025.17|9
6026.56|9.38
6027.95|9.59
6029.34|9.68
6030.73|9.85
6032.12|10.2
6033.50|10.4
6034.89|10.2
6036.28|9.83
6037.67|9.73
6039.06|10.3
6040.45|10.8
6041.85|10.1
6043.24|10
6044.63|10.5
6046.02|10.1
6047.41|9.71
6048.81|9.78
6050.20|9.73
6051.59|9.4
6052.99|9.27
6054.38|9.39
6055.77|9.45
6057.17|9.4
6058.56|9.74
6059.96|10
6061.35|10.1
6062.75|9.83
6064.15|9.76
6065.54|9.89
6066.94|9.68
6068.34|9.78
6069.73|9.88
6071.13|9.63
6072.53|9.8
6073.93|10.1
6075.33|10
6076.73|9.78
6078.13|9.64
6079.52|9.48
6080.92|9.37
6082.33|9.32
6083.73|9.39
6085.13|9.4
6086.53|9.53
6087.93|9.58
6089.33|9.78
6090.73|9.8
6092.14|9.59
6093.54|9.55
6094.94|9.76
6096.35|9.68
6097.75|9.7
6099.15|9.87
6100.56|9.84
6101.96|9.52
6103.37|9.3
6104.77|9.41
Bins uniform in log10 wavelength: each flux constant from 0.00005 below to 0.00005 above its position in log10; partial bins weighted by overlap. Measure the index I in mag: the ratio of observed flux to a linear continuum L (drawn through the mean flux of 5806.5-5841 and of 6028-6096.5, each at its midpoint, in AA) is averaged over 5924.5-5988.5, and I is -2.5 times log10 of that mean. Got 0.04 mag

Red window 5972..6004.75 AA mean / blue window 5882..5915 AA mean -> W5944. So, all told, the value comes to 1.1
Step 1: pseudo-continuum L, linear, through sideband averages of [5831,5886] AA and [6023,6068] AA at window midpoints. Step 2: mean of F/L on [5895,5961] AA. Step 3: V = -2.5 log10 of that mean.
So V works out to 0.06 mag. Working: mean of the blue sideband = 9.79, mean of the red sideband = 9.81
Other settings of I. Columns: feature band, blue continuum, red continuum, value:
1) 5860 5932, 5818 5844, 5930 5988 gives 0.095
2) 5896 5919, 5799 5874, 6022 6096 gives 0.112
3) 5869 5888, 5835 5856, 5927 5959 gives 0.073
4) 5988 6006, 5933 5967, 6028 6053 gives 0.054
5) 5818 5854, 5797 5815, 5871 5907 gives -0.078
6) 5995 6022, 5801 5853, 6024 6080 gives 0.038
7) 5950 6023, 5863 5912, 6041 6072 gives -0.016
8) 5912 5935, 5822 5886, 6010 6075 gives 0.054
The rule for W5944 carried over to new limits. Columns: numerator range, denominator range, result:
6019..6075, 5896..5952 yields 1.06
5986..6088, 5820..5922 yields 1.03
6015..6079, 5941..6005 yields 1.03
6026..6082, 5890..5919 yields 1.14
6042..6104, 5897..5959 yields 1.04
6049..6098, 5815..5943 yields 1.02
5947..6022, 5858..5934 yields 1.06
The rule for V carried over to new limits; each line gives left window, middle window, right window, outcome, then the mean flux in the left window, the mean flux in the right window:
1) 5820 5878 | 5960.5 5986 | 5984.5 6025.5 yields -0.012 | 9.93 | 9.44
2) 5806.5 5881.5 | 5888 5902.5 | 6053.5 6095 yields 0.275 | 9.94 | 9.68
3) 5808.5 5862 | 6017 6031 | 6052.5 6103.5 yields 0.033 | 10.1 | 9.67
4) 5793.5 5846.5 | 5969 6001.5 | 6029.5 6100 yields 0.053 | 10.1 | 9.79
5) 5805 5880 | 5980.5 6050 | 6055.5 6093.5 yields 0.013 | 9.96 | 9.69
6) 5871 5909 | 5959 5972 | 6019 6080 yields -0.074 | 8.65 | 9.8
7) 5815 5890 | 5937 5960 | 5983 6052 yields 0.010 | 9.76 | 9.64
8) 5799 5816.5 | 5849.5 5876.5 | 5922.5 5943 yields 0.008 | 9.97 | 9.52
